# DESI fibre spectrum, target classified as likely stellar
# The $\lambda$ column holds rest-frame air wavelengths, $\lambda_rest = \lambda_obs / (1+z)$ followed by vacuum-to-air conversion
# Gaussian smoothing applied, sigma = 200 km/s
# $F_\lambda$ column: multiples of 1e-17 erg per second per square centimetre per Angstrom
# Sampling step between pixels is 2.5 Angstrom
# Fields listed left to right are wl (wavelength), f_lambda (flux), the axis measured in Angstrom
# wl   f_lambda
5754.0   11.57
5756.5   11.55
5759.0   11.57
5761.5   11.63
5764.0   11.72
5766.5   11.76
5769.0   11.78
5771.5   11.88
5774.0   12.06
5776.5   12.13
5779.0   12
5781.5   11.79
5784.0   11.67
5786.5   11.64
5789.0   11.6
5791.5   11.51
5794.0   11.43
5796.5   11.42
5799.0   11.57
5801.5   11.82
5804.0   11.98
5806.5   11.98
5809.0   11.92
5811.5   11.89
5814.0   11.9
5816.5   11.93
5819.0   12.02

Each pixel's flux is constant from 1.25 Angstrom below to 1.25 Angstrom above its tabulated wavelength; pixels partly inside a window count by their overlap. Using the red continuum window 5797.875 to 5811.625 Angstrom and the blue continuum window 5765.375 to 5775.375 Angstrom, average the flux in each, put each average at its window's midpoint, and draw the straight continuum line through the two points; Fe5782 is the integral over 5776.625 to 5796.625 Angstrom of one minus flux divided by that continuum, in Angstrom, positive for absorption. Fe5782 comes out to 0.3 Angstrom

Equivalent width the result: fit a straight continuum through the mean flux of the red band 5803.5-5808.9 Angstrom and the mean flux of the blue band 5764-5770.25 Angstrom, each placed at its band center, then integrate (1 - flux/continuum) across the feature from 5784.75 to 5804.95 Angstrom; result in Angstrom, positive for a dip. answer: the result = 0.5 Angstrom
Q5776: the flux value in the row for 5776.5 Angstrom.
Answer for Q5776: 12.13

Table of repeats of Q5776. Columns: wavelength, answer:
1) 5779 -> 12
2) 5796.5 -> 11.42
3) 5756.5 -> 11.55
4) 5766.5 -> 11.76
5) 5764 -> 11.72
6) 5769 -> 11.78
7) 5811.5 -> 11.89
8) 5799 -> 11.57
